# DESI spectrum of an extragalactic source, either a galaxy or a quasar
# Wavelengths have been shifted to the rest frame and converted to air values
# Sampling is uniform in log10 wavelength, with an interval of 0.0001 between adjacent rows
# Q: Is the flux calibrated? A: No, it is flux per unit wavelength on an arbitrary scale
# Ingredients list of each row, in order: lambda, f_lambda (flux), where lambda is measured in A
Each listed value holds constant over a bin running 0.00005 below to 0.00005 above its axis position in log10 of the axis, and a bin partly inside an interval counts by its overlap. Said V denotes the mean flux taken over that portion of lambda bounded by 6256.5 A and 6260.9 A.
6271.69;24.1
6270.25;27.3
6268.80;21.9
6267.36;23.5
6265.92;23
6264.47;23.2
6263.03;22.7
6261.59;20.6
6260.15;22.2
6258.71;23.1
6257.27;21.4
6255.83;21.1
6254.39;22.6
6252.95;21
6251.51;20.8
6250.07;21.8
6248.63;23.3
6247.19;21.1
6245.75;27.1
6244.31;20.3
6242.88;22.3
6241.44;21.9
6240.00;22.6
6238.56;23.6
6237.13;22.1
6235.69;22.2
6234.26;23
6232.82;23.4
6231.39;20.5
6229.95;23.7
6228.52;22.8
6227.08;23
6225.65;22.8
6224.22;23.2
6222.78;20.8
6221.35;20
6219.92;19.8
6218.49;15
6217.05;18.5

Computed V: 22.2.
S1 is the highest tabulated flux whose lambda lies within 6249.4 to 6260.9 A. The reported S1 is 23.1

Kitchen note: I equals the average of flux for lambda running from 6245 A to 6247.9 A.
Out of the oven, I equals 24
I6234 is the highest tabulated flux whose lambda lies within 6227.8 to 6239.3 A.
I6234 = 23.7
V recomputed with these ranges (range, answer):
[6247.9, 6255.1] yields 21.9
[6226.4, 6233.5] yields 22.7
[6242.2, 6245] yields 21.4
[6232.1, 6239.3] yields 22.9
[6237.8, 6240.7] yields 23.1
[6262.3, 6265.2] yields 22.9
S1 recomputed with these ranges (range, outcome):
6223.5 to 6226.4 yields 23.2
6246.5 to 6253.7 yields 23.3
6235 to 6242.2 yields 23.6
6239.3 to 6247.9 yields 27.1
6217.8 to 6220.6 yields 19.8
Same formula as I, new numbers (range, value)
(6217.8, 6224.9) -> 19.8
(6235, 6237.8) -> 22.1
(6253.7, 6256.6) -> 21.8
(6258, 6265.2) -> 22.4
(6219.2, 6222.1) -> 19.9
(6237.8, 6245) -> 22.2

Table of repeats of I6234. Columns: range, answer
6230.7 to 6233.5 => 23.4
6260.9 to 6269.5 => 23.5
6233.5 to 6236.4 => 23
